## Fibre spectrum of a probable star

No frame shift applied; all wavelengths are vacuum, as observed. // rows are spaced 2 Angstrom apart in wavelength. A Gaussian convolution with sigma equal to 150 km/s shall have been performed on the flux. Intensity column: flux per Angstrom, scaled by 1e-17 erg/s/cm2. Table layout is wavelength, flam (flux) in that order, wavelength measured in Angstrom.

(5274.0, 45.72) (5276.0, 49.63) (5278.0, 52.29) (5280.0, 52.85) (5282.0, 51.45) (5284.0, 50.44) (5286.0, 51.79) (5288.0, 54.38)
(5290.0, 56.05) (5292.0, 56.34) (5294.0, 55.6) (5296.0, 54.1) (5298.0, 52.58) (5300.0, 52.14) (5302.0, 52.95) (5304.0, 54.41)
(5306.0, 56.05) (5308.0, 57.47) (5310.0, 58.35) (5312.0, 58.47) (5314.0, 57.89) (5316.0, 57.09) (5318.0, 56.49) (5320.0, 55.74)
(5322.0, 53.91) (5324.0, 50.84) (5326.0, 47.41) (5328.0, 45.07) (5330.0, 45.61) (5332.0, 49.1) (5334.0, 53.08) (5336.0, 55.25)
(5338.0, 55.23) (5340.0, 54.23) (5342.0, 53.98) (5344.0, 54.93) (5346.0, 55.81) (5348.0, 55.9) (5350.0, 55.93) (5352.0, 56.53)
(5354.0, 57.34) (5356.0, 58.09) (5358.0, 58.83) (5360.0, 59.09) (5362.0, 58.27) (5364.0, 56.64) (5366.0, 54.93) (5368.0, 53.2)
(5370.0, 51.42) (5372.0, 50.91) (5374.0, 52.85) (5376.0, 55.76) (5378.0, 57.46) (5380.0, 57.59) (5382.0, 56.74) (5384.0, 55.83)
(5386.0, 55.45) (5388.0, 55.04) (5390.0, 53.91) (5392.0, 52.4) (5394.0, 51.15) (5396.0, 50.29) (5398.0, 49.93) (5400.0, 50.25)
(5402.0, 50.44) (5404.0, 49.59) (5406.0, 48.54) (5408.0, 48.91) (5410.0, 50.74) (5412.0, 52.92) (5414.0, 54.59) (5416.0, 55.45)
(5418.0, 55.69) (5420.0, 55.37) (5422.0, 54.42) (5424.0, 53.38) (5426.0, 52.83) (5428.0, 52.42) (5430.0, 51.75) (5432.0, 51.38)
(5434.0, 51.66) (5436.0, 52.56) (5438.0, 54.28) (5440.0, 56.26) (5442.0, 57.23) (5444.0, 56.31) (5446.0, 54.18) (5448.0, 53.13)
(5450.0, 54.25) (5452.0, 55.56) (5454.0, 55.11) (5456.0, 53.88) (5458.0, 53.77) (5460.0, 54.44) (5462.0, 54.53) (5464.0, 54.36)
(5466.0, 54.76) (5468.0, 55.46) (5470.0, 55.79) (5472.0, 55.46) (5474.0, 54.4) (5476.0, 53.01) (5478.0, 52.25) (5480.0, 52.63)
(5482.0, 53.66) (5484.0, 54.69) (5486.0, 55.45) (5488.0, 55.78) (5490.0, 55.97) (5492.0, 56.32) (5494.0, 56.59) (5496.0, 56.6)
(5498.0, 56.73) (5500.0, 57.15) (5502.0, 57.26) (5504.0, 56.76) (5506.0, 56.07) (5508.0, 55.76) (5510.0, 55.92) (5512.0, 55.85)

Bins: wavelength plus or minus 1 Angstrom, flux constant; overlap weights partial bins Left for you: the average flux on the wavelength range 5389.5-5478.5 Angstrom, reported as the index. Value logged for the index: 53.3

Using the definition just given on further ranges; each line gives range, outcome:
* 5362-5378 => 54.2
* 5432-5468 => 54.4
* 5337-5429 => 54.2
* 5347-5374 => 55.8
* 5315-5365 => 54.4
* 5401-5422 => 52.3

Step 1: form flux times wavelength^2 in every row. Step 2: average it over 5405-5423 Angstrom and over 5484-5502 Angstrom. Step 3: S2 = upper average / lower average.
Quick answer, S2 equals 1.1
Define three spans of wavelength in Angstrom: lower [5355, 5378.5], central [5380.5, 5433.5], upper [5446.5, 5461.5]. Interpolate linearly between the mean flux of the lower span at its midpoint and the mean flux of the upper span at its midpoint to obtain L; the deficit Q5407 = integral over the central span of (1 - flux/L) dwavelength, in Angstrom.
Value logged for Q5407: 2.2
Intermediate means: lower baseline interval 55.6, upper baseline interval 54.3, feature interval 52.7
